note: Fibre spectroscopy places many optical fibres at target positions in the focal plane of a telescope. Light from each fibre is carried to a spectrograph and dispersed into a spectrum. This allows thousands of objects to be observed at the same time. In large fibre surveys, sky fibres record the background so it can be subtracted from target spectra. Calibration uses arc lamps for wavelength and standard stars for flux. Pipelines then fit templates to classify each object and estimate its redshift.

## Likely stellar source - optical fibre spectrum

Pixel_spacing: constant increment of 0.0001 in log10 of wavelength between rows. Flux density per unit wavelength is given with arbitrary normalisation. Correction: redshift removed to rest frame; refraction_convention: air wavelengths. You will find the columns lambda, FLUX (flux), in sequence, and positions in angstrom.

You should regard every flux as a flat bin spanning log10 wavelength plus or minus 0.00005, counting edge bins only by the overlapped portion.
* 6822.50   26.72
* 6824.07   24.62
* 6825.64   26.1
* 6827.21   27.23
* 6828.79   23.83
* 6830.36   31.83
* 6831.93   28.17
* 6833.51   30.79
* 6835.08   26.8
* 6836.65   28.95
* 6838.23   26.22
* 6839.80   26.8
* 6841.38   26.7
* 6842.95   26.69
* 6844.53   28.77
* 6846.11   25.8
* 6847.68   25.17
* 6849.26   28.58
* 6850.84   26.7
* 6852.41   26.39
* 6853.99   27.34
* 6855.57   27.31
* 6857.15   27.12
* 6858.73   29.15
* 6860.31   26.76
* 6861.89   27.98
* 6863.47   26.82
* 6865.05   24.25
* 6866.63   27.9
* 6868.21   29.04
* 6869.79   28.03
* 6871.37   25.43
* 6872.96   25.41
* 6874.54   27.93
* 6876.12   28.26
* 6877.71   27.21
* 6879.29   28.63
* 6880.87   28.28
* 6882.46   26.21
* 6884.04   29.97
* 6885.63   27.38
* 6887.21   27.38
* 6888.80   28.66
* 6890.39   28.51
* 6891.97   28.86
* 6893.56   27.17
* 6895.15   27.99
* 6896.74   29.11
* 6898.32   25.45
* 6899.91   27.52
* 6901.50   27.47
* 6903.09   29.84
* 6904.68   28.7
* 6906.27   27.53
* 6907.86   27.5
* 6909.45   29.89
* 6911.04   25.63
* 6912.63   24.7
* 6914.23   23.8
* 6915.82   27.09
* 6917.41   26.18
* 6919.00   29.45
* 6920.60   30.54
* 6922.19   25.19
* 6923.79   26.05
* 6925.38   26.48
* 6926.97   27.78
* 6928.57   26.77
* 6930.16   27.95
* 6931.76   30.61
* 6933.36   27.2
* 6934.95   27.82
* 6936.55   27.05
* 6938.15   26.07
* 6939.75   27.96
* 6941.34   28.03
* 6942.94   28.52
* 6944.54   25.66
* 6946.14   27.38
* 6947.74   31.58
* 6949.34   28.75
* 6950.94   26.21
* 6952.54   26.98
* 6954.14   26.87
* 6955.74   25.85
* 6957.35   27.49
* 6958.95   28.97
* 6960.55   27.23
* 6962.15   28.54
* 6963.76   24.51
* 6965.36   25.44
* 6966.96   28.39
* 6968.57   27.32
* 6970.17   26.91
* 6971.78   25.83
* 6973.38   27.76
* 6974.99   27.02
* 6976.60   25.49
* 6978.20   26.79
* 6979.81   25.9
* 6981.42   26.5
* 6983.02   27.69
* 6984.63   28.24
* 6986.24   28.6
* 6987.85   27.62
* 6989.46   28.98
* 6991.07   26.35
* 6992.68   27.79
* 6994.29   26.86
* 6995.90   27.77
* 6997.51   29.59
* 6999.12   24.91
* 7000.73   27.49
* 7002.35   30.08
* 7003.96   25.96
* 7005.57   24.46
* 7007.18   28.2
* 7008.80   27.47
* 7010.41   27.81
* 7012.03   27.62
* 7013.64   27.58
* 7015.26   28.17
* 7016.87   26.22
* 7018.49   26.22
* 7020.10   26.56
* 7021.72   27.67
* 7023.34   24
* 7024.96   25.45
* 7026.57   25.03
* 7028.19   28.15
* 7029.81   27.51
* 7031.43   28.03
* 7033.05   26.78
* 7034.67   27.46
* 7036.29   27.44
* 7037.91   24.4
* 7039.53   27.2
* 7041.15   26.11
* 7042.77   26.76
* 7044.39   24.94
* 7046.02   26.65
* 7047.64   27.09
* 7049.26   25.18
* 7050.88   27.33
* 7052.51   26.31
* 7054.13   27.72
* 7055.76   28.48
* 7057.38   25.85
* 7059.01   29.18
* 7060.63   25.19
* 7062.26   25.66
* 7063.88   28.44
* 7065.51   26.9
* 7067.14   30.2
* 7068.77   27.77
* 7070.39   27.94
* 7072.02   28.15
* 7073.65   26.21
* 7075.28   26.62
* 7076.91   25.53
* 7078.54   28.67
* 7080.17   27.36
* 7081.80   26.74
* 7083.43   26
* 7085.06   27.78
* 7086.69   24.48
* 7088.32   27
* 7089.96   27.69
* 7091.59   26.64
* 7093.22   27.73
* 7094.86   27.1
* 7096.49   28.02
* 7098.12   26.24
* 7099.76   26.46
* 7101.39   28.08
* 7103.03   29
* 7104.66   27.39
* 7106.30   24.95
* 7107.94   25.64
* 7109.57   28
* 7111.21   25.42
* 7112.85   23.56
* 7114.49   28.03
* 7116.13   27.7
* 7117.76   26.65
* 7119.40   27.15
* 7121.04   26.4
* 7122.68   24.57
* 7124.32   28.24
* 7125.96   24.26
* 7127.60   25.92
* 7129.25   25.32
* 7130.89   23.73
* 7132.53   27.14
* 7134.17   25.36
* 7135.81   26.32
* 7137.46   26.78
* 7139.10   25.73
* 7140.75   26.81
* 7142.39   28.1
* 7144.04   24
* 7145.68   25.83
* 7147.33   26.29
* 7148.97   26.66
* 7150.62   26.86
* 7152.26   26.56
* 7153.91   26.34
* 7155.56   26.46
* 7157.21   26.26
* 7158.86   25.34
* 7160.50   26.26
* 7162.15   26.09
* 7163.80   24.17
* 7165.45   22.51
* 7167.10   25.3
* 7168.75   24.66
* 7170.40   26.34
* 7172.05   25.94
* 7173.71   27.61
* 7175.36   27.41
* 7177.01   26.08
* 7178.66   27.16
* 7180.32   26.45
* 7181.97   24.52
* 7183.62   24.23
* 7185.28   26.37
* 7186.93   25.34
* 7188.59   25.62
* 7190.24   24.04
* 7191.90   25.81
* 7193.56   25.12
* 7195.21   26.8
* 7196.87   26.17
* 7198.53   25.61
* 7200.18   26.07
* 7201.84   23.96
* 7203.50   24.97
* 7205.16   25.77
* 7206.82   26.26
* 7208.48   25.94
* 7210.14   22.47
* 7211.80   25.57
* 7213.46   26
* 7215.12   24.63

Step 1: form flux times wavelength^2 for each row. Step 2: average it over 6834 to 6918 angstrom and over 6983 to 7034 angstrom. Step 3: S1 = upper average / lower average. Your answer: 1.03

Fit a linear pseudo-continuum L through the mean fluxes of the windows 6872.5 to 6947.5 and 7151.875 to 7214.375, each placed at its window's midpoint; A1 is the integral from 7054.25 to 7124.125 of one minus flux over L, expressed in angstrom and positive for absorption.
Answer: -1.84 angstrom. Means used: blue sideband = 27.6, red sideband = 25.6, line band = 27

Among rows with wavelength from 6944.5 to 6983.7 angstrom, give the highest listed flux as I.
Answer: 31.58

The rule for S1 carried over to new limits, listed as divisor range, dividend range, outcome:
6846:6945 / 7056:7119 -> 1.04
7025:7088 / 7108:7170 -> 0.99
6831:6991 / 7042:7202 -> 1.02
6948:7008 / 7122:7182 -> 1.00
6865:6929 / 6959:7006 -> 1.01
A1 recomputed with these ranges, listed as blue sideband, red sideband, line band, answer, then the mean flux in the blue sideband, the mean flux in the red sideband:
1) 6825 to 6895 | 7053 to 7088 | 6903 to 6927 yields 0.2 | 27.5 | 27.2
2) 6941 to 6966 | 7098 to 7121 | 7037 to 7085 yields 0.0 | 27.4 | 26.7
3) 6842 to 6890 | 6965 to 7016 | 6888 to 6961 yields -0.7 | 27.4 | 27.3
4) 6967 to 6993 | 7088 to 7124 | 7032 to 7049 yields 0.3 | 27.2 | 26.8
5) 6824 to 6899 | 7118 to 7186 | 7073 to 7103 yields -0.8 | 27.4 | 25.9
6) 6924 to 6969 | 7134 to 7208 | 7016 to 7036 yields 0.2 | 27.5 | 25.8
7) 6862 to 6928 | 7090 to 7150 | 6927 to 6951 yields -0.6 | 27.4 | 26.4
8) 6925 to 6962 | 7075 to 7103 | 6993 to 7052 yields 1.0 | 27.6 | 27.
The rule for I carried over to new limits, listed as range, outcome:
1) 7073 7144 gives 29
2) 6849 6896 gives 29.97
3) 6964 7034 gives 30.08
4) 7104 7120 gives 28.03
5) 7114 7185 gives 28.24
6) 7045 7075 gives 30.2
